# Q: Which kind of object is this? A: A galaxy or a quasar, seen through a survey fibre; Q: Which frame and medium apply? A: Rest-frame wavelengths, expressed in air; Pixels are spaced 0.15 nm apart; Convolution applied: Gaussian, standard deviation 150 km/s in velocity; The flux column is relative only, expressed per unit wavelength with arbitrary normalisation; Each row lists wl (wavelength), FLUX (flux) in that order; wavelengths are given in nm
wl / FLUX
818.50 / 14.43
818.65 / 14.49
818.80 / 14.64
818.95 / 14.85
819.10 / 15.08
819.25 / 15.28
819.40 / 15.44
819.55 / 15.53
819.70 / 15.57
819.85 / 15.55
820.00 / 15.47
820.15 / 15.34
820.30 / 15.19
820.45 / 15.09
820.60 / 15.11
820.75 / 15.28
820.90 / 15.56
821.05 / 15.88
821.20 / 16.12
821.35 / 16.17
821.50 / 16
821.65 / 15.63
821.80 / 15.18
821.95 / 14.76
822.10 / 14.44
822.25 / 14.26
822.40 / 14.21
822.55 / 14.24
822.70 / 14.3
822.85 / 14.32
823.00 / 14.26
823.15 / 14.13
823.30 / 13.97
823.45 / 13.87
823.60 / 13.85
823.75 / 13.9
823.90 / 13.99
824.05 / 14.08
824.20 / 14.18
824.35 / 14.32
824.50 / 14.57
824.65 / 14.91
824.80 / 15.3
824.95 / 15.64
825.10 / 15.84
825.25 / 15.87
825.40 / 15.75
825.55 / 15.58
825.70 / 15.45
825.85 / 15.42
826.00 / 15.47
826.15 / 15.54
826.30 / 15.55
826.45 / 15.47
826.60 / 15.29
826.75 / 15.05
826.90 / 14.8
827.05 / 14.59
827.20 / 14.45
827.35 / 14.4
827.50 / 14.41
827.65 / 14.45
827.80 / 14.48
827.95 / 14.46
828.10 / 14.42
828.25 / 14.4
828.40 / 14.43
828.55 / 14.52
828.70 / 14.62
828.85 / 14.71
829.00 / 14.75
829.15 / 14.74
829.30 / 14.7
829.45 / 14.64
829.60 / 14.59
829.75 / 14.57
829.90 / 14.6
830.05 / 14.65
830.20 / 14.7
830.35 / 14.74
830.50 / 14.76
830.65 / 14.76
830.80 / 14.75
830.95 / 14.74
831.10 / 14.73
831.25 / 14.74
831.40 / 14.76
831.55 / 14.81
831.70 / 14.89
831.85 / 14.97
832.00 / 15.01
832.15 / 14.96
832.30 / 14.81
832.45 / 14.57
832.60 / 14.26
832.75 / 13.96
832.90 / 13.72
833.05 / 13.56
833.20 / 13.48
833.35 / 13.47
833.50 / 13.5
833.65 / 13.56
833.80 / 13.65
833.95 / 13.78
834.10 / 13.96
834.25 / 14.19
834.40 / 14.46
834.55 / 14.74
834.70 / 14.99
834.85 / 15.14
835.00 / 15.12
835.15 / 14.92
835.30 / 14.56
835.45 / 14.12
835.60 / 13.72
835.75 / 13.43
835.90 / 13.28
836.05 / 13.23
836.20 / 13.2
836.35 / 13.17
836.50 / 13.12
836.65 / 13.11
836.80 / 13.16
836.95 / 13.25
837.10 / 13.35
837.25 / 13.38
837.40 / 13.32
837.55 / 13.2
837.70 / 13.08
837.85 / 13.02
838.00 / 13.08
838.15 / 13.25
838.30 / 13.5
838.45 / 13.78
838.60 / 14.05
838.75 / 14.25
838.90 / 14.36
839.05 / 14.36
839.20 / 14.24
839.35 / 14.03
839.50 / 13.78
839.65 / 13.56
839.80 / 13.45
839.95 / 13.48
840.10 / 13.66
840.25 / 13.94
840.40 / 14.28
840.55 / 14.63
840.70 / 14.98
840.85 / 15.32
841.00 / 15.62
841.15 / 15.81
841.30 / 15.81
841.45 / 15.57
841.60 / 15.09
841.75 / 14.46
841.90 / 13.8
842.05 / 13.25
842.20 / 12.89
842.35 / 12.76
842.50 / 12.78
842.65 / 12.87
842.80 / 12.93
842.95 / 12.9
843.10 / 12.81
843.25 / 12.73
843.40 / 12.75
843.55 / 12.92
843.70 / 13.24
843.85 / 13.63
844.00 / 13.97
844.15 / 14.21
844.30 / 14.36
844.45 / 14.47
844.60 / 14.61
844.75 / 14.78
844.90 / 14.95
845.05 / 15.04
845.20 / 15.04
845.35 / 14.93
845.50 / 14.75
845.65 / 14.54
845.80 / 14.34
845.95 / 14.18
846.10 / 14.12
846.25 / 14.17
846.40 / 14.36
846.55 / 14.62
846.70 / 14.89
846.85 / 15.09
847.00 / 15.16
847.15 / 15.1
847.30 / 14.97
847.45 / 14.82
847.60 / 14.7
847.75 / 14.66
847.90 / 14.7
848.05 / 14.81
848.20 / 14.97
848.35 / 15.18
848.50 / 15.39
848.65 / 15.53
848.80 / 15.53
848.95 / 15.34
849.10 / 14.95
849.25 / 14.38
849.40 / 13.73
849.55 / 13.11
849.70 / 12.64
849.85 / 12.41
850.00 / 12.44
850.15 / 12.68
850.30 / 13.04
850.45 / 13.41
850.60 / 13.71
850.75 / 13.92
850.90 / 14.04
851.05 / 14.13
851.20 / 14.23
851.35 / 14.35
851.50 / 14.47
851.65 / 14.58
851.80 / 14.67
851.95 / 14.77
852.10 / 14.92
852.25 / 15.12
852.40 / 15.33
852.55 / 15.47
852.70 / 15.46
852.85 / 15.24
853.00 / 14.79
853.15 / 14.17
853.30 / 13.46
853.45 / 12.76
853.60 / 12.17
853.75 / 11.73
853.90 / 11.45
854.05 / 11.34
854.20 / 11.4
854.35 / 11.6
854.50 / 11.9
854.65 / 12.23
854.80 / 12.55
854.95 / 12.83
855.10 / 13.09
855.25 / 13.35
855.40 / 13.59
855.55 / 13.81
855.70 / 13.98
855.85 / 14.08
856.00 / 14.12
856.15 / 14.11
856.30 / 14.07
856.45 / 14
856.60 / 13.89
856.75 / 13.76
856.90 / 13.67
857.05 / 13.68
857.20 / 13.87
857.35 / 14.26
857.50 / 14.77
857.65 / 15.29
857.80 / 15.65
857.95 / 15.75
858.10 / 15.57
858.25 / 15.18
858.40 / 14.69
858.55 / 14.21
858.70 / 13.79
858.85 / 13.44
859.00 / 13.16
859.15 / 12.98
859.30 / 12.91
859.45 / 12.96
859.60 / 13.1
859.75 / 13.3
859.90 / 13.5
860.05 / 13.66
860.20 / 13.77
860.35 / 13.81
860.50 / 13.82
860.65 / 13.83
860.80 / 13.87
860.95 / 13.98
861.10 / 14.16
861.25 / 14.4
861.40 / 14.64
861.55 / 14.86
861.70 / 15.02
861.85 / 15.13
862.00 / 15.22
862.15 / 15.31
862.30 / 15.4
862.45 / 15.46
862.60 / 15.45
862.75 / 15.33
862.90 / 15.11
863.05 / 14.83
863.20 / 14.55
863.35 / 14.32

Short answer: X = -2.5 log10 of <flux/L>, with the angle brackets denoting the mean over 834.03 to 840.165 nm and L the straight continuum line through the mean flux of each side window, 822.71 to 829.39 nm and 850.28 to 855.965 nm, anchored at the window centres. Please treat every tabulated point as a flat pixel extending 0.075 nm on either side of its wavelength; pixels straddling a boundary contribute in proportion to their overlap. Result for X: 0.04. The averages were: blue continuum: 14.7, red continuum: 13.6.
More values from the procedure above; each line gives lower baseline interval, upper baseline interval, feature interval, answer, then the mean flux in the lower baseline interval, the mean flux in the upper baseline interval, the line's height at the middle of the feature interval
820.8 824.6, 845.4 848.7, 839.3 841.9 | 0.01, 14.7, 14.8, 14.7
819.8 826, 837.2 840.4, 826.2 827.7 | -0.02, 15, 13.7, 14.6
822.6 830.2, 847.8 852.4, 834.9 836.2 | 0.04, 14.7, 14.3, 14.5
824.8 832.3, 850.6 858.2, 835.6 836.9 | 0.11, 14.9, 13.9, 14.6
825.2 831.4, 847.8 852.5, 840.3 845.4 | 0.03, 14.8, 14.3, 14.5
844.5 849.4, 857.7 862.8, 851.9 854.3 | 0.07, 14.8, 14.3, 14.6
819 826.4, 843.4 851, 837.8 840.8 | 0.05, 15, 14.3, 14.5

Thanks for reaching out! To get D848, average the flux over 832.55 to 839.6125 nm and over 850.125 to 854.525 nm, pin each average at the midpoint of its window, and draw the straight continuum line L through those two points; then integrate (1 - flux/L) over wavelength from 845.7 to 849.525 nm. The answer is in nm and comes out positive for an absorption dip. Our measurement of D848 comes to -0.29 nm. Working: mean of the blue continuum 13.8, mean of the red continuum 13.7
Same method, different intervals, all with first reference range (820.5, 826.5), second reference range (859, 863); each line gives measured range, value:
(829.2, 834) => 0.12 nm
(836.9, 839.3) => 0.18 nm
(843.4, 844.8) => 0.06 nm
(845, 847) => -0.01 nm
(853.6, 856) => 0.29 nm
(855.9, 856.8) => 0.02 nm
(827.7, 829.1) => 0.03 nm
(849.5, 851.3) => 0.14 nm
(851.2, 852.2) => -0.01 nm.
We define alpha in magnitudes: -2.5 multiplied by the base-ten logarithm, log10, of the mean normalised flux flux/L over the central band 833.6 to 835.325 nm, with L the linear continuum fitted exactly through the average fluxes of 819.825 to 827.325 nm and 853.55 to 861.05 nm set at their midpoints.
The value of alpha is 0.01 mag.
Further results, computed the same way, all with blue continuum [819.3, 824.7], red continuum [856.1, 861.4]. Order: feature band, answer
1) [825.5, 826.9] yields -0.05 mag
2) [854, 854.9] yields 0.19 mag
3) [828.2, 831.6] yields 0.00 mag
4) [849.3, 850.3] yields 0.11 mag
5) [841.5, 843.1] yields 0.08 mag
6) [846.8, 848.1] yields -0.04 mag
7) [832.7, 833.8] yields 0.08 mag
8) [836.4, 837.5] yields 0.10 mag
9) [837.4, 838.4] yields 0.10 mag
